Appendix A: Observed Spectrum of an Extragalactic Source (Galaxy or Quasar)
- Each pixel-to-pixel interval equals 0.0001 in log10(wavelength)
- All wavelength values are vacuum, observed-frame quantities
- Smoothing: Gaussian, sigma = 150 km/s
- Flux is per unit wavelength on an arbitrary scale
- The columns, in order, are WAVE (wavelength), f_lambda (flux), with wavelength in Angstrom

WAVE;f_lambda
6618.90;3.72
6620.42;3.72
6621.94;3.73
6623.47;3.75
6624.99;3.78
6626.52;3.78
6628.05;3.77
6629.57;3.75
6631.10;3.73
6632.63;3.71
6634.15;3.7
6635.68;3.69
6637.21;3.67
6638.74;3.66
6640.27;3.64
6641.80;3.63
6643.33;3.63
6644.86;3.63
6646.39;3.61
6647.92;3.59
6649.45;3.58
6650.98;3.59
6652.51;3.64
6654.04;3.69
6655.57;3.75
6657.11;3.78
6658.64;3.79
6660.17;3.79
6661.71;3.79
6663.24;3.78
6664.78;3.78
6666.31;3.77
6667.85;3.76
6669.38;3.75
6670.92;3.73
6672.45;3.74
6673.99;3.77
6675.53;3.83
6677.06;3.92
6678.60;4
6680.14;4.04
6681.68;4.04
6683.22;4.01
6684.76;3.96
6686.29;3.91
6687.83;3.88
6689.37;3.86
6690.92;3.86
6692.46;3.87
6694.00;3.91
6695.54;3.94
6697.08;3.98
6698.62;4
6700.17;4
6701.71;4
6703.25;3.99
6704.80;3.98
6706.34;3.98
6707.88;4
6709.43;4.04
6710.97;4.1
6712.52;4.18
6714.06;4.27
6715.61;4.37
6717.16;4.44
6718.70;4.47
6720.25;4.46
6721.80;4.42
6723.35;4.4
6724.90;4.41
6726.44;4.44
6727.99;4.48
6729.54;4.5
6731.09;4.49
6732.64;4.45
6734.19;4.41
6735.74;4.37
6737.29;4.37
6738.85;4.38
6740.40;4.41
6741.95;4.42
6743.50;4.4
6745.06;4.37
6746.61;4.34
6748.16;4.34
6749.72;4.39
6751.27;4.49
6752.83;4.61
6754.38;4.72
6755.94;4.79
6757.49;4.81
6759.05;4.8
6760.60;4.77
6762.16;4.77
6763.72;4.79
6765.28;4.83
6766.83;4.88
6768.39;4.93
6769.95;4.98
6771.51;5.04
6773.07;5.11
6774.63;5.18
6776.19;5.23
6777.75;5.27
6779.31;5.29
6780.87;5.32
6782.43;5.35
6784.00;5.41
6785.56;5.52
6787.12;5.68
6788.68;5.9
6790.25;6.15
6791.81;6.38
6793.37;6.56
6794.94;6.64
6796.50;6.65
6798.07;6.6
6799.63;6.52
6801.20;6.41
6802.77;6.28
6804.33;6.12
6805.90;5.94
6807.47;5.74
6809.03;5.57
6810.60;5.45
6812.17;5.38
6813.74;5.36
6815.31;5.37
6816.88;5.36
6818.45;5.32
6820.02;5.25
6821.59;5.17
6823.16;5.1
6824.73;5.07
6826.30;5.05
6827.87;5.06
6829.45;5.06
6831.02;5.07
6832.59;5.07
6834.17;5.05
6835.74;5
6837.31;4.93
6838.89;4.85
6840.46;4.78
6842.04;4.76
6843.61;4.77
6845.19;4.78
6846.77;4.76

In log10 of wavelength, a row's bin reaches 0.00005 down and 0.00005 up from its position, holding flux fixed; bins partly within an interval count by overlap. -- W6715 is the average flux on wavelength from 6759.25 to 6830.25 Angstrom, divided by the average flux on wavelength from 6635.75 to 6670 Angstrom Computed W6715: 1.49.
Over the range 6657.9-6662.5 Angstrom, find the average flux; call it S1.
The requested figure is 3.79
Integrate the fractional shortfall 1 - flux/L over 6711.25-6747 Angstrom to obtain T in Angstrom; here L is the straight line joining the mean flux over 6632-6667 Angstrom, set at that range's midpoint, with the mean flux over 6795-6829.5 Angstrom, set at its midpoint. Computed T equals 1.9 Angstrom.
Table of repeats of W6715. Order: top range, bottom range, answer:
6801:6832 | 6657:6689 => 1.41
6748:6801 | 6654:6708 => 1.38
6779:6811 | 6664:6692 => 1.55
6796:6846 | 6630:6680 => 1.45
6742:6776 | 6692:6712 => 1.19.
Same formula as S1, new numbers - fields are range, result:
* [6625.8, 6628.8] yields 3.77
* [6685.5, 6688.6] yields 3.91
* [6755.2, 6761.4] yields 4.8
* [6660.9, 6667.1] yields 3.78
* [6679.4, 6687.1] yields 3.99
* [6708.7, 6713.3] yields 4.11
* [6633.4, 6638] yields 3.68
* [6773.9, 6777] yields 5.21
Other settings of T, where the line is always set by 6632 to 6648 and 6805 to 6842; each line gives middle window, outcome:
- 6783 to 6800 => -4.2 Angstrom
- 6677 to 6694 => 0.4 Angstrom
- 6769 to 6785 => -1.3 Angstrom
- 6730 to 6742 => 0.1 Angstrom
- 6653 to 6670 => 0.3 Angstrom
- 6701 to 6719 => 0.4 Angstrom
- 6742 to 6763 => 0.1 Angstrom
